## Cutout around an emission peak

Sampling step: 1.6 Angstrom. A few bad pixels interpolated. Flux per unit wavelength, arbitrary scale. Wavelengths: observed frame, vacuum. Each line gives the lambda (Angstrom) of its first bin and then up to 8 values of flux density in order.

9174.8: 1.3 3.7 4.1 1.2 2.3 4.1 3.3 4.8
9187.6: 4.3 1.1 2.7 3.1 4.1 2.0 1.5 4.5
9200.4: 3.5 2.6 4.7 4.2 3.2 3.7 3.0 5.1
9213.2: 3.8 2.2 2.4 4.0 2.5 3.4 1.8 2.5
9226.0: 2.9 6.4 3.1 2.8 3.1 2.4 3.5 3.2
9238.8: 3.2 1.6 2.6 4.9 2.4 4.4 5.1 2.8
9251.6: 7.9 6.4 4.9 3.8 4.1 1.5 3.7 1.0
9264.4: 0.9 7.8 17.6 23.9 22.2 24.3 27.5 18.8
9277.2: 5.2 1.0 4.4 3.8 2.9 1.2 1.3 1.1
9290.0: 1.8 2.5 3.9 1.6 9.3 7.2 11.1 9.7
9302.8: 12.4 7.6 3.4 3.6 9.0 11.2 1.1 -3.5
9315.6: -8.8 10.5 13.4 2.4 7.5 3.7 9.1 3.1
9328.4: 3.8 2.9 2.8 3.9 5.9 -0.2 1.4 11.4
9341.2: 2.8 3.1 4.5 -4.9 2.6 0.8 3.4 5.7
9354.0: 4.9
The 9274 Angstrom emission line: H-alpha 6563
